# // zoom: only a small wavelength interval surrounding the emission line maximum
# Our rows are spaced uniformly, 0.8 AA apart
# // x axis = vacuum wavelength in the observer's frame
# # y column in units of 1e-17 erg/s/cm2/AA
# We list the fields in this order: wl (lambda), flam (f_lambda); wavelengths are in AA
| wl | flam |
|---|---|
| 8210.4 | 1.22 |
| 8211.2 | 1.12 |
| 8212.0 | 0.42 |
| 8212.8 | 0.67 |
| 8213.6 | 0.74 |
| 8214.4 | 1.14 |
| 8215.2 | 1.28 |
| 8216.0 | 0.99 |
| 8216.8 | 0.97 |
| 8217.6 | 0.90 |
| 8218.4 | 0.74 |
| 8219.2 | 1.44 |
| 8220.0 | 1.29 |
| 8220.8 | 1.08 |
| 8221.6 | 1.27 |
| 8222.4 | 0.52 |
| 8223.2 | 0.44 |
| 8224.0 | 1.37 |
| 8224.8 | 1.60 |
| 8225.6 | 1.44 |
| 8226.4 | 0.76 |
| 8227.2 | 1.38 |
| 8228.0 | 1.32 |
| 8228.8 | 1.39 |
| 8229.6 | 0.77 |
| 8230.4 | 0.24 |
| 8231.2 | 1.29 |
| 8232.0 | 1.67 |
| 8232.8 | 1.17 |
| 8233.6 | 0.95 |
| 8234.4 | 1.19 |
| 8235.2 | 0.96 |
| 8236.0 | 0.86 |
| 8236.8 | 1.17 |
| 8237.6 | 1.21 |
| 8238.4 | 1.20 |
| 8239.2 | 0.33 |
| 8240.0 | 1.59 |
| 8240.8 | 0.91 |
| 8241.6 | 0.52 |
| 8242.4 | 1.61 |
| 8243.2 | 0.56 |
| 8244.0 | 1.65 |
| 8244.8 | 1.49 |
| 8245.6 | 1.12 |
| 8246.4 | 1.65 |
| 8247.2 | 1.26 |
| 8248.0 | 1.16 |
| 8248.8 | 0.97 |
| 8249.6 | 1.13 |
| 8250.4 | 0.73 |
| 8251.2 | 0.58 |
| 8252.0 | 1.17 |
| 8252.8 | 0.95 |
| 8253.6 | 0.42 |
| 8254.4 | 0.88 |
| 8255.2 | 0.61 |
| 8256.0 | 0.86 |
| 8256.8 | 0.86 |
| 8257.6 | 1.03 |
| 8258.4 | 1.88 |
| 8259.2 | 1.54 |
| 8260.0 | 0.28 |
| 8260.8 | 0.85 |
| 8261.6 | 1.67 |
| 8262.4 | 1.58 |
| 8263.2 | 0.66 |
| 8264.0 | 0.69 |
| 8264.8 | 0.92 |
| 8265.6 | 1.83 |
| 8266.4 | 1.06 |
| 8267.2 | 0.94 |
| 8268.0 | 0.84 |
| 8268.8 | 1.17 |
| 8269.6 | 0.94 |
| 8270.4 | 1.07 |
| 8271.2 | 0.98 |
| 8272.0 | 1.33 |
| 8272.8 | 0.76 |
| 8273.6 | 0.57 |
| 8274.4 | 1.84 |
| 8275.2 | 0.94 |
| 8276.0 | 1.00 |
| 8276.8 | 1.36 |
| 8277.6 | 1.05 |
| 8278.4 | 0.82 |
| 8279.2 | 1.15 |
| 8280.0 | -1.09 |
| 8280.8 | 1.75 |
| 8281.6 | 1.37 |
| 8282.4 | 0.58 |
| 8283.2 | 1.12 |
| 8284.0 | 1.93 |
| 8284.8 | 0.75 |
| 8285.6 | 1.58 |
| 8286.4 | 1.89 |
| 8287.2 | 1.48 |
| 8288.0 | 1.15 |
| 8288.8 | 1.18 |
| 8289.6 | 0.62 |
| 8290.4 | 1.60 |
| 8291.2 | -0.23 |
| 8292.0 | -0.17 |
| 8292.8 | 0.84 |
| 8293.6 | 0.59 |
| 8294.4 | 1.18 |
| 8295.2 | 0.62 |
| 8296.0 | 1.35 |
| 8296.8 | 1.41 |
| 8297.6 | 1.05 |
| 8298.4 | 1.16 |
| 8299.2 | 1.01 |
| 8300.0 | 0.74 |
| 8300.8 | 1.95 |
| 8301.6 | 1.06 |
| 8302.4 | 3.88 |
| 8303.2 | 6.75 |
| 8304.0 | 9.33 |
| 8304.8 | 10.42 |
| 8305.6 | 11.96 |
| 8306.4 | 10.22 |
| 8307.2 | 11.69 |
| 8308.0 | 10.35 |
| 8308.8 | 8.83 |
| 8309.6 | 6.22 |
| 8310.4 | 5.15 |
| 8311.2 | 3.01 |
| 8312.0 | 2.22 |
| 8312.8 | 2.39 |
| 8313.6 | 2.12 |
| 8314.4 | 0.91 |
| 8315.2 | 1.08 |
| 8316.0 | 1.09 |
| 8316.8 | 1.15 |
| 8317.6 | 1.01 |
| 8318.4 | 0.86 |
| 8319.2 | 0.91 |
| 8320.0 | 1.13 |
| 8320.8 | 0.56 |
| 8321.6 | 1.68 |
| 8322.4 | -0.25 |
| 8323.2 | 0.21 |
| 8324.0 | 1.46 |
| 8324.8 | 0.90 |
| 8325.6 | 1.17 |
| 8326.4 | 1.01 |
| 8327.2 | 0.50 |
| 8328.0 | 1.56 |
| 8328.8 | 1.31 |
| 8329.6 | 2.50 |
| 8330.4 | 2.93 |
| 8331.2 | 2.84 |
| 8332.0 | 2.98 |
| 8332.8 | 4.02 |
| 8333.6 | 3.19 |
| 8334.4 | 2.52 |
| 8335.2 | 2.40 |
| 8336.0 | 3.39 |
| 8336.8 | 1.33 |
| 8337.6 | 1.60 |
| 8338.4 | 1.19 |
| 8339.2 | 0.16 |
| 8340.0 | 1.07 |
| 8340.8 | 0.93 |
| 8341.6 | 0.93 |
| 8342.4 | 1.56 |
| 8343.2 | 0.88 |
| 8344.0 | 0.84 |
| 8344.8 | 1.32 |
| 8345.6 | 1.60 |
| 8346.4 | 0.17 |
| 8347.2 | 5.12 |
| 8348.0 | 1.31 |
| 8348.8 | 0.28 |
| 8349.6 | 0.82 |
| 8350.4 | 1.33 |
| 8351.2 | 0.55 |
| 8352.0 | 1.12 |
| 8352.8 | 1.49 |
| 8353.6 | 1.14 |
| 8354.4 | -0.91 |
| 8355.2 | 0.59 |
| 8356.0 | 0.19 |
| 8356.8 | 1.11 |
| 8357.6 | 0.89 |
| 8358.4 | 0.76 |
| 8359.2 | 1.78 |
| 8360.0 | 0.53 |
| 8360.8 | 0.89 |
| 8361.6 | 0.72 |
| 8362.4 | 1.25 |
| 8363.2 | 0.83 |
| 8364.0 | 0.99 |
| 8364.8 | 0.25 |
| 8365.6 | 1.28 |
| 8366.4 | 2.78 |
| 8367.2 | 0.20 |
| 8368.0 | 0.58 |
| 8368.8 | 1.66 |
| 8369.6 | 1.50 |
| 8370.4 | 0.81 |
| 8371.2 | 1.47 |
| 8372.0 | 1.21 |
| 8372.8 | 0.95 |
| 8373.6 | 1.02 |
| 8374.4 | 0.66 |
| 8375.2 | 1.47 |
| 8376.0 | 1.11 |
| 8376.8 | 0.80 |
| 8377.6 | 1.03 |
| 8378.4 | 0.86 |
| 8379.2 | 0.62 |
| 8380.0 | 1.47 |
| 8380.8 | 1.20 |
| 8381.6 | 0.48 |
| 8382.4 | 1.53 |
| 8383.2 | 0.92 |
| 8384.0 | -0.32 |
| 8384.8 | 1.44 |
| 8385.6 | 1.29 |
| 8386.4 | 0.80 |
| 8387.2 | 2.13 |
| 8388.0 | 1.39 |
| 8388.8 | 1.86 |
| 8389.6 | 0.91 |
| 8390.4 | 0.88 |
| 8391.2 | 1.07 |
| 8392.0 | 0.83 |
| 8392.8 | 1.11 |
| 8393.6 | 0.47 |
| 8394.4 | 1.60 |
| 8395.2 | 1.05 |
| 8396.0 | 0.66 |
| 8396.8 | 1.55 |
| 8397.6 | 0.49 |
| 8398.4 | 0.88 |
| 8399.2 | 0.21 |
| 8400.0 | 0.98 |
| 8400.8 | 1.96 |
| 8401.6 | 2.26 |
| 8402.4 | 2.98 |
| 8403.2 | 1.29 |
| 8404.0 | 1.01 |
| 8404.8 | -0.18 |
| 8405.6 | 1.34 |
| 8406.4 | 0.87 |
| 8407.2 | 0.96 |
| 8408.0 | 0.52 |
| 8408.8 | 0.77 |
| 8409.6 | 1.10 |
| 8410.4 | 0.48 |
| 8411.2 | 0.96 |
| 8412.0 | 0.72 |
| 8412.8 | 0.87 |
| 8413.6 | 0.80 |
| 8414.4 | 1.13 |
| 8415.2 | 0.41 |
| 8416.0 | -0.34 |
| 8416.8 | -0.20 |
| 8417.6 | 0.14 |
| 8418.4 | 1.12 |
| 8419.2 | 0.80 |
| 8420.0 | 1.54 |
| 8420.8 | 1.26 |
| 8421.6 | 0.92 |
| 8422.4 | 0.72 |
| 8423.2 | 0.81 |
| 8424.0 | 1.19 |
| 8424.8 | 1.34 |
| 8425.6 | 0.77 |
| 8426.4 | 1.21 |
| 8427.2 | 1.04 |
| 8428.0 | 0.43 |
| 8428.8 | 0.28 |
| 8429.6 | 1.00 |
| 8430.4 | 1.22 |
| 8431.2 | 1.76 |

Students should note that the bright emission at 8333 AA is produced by [N II] 6583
